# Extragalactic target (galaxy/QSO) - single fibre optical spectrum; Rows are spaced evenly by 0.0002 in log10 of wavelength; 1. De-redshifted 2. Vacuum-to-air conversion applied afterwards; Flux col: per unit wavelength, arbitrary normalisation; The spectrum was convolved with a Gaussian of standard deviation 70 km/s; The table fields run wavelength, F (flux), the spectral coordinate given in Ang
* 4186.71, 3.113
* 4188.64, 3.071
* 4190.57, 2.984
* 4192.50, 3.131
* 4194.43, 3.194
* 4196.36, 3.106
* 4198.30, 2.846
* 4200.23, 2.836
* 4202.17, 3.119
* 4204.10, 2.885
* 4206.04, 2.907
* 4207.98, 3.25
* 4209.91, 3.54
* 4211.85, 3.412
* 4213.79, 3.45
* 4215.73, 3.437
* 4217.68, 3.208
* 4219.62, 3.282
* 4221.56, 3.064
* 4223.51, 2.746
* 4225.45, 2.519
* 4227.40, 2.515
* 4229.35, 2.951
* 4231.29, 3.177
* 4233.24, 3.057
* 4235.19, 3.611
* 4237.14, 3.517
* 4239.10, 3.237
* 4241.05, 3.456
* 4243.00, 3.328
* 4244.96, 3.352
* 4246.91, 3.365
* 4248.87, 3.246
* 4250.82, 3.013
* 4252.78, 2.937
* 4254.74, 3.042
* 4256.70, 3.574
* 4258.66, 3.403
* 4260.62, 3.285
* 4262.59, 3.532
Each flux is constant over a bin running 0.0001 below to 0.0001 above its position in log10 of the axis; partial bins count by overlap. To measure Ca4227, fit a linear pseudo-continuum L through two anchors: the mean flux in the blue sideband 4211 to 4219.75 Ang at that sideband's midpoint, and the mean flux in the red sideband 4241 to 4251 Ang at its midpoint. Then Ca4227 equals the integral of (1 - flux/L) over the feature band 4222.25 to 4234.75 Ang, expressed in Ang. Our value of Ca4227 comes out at 1.8 Ang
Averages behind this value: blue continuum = 3.36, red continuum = 3.3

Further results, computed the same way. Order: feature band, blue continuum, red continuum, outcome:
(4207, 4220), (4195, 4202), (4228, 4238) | -1.23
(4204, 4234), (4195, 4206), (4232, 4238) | 0.81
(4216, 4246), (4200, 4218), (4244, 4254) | 0.51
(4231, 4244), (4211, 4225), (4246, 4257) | -0.68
